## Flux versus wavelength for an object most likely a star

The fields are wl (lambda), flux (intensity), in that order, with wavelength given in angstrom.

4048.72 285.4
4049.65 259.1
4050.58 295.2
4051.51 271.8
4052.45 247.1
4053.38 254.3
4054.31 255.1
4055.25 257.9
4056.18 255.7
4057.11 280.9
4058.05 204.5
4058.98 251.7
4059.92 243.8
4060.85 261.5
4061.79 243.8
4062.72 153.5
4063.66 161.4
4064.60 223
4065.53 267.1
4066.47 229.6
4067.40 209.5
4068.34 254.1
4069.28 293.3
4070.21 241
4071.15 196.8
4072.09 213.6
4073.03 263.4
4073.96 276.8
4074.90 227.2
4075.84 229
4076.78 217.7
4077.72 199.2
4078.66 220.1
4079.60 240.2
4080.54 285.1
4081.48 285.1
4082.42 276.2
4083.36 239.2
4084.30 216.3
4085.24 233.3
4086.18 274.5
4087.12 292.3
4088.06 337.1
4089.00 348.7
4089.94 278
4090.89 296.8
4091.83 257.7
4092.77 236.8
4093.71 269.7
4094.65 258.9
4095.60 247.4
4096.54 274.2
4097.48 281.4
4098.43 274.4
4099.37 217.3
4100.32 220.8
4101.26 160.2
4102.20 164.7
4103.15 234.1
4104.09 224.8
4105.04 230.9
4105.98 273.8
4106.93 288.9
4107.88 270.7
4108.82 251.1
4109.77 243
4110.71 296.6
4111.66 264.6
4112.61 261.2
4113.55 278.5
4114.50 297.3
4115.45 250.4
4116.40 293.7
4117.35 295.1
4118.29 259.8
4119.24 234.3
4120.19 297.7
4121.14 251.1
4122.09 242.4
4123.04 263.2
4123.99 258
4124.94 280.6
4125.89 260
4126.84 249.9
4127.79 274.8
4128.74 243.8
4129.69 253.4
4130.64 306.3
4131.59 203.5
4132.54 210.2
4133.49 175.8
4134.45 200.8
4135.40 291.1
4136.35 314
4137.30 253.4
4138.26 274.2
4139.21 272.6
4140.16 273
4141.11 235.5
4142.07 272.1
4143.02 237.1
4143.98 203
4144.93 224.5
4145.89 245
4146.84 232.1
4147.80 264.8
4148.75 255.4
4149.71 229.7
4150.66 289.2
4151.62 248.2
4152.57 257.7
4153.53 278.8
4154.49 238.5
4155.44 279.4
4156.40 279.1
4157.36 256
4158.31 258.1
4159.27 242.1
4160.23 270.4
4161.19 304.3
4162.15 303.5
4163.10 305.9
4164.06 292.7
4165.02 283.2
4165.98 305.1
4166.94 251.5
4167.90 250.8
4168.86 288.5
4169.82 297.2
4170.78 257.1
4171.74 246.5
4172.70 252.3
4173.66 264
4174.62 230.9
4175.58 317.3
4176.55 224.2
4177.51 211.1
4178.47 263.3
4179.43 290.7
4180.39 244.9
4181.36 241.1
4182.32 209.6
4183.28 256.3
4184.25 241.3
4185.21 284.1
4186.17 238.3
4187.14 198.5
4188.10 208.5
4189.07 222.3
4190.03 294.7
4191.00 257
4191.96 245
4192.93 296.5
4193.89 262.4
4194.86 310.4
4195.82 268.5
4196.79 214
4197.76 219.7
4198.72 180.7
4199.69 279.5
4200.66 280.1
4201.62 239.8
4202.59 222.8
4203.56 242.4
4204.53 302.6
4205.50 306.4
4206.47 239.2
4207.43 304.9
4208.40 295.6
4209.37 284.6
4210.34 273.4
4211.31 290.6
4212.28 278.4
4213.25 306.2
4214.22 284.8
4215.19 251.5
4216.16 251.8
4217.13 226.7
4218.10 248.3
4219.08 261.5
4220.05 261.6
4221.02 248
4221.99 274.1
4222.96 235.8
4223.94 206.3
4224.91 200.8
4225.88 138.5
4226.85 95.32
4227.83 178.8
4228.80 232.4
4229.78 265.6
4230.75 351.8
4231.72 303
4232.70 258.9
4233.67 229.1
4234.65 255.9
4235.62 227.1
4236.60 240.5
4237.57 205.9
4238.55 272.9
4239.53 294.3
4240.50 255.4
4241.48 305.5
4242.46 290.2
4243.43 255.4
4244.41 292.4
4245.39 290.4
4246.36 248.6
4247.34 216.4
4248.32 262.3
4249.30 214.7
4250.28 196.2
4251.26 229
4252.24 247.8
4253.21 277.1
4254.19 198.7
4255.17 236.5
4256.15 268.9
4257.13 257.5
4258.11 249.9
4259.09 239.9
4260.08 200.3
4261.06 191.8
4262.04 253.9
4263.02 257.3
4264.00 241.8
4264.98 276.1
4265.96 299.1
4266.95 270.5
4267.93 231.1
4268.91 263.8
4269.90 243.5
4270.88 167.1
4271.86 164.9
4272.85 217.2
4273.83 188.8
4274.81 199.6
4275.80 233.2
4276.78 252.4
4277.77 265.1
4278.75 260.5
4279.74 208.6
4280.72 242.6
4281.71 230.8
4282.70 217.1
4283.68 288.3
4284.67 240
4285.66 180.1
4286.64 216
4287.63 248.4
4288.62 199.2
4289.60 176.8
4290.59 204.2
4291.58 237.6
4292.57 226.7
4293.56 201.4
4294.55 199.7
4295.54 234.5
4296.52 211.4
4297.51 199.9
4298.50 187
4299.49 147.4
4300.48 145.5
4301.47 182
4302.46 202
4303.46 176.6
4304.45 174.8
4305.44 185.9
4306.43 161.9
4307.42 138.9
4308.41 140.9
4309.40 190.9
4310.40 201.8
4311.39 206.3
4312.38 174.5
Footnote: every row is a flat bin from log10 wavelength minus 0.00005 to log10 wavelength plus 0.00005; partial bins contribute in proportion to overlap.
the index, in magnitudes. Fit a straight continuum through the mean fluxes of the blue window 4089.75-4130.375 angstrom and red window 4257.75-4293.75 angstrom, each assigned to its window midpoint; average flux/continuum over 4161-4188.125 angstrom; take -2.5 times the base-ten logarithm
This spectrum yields -0.06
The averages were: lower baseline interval 257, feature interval 261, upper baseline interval 229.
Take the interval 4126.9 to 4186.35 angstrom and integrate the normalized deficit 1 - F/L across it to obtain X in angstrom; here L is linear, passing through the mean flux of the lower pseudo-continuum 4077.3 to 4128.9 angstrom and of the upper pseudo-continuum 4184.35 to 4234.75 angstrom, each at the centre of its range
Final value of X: -0.58 angstrom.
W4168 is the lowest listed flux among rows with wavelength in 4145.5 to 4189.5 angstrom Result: 198.5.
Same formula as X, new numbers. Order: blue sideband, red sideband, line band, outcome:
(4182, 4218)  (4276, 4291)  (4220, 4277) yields 0.4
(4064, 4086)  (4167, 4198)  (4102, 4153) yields -1.7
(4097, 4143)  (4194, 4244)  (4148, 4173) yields -1.6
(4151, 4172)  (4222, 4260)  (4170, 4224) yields 0.5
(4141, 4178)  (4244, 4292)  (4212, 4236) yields 0.3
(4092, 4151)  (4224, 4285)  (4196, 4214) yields -1.5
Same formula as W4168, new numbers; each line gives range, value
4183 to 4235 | 95.32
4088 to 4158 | 160.2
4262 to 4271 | 167.1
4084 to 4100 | 216.3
